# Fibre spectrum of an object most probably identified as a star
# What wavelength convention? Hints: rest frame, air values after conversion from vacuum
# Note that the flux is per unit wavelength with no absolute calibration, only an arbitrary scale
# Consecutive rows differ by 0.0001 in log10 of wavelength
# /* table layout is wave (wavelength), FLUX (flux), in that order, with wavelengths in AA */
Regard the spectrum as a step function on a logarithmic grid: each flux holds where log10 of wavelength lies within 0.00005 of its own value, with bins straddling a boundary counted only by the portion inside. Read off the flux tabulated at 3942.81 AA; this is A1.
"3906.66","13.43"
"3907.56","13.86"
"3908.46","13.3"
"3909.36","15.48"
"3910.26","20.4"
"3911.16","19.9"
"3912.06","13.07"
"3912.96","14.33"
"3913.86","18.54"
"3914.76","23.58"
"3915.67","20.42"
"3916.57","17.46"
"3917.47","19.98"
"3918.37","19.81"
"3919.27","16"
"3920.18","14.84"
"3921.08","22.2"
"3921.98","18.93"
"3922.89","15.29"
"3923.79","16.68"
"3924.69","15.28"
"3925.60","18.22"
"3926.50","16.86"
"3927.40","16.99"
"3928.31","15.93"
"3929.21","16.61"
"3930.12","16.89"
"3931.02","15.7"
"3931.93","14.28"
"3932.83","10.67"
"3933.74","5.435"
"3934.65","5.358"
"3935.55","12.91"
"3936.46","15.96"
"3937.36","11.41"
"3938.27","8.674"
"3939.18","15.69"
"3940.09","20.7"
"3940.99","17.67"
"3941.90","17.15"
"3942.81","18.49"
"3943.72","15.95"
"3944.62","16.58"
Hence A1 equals 18.49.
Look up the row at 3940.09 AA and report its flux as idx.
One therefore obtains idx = 20.7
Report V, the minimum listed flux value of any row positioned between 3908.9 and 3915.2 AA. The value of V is 13.07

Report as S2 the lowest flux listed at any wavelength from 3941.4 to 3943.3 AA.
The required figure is 17.15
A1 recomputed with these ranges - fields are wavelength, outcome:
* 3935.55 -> 12.91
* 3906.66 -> 13.43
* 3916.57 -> 17.46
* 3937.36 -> 11.41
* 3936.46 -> 15.96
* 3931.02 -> 15.7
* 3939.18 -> 15.69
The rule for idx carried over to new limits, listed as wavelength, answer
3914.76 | 23.58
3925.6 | 18.22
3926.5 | 16.86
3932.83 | 10.67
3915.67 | 20.42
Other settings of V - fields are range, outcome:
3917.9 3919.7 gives 16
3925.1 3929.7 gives 15.93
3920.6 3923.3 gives 15.29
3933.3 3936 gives 5.358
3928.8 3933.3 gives 10.67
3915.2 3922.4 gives 14.84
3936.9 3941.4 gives 8.674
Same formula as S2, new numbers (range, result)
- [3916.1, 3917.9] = 17.46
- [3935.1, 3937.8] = 11.41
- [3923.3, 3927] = 15.28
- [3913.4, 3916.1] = 18.54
